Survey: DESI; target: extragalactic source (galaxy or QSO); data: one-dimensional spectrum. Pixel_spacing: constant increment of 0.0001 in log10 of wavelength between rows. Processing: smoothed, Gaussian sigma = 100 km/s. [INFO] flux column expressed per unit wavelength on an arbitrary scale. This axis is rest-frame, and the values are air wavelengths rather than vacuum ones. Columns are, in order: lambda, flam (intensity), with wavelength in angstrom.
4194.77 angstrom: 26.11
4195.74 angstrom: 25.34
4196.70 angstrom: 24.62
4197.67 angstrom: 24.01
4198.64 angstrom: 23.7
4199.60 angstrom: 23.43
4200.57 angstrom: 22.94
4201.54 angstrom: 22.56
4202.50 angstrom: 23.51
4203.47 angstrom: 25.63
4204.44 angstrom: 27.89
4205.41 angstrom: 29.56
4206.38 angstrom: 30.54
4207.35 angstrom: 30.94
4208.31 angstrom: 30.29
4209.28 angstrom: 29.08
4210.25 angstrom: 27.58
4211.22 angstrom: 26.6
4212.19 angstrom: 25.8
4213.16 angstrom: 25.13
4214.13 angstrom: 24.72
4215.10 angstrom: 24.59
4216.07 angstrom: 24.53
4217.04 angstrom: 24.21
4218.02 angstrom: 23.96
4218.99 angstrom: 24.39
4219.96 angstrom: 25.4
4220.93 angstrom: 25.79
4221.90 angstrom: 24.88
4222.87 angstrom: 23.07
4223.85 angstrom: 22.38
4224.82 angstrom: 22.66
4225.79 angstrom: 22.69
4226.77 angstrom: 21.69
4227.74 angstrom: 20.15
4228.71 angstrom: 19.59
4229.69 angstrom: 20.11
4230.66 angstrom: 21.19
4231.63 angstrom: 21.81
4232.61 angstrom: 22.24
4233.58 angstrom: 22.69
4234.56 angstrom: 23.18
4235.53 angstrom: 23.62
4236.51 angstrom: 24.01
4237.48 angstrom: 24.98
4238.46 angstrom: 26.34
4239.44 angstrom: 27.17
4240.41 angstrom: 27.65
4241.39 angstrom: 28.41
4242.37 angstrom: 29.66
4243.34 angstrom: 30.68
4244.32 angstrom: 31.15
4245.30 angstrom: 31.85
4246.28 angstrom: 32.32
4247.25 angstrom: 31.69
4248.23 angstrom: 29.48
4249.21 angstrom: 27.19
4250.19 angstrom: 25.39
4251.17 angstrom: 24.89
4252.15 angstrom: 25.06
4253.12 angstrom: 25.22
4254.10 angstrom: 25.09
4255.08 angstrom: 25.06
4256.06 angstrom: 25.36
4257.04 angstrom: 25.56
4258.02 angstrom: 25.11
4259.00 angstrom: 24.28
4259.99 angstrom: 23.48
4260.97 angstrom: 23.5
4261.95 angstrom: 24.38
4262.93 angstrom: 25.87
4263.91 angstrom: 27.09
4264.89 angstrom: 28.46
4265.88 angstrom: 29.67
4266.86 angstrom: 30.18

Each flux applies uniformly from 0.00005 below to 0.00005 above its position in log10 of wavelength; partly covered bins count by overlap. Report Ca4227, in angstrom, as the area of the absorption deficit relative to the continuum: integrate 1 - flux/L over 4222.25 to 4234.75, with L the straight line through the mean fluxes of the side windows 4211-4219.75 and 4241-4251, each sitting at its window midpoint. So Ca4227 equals 2.4 angstrom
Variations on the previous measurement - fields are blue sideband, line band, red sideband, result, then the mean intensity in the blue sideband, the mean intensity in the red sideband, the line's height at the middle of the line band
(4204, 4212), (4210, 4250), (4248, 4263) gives 2.7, 29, 25.2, 27.2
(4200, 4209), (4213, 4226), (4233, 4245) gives 1.3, 27.1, 26.7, 26.9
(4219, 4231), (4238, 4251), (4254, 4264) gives -2.8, 22.6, 24.9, 23.9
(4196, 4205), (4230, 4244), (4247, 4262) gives 0.0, 24.3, 25.6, 25.2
